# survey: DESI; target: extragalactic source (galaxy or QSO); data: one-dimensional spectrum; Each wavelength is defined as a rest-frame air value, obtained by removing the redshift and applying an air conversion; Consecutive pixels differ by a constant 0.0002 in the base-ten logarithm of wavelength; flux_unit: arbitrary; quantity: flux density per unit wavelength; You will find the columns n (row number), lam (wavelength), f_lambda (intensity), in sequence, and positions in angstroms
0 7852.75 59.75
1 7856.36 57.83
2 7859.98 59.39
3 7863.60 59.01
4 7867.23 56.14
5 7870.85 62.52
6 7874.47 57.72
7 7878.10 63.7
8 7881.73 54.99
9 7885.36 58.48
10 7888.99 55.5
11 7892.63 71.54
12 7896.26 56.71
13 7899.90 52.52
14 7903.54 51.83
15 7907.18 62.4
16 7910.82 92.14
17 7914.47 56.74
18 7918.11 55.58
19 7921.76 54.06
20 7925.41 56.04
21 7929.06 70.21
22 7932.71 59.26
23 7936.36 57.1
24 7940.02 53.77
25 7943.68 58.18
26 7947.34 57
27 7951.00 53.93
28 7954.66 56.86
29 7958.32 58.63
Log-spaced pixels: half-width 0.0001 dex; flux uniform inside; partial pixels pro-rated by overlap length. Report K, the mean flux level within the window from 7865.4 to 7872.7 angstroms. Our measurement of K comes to 59.3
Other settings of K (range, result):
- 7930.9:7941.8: 56.7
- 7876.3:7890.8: 58.2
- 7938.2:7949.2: 56.3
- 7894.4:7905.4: 53.8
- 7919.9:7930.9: 60.1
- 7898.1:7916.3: 63.1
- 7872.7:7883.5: 58.8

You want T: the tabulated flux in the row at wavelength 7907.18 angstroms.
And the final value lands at 62.4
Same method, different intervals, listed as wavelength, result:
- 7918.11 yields 55.58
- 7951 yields 53.93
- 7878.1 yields 63.7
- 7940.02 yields 53.77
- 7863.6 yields 59.01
